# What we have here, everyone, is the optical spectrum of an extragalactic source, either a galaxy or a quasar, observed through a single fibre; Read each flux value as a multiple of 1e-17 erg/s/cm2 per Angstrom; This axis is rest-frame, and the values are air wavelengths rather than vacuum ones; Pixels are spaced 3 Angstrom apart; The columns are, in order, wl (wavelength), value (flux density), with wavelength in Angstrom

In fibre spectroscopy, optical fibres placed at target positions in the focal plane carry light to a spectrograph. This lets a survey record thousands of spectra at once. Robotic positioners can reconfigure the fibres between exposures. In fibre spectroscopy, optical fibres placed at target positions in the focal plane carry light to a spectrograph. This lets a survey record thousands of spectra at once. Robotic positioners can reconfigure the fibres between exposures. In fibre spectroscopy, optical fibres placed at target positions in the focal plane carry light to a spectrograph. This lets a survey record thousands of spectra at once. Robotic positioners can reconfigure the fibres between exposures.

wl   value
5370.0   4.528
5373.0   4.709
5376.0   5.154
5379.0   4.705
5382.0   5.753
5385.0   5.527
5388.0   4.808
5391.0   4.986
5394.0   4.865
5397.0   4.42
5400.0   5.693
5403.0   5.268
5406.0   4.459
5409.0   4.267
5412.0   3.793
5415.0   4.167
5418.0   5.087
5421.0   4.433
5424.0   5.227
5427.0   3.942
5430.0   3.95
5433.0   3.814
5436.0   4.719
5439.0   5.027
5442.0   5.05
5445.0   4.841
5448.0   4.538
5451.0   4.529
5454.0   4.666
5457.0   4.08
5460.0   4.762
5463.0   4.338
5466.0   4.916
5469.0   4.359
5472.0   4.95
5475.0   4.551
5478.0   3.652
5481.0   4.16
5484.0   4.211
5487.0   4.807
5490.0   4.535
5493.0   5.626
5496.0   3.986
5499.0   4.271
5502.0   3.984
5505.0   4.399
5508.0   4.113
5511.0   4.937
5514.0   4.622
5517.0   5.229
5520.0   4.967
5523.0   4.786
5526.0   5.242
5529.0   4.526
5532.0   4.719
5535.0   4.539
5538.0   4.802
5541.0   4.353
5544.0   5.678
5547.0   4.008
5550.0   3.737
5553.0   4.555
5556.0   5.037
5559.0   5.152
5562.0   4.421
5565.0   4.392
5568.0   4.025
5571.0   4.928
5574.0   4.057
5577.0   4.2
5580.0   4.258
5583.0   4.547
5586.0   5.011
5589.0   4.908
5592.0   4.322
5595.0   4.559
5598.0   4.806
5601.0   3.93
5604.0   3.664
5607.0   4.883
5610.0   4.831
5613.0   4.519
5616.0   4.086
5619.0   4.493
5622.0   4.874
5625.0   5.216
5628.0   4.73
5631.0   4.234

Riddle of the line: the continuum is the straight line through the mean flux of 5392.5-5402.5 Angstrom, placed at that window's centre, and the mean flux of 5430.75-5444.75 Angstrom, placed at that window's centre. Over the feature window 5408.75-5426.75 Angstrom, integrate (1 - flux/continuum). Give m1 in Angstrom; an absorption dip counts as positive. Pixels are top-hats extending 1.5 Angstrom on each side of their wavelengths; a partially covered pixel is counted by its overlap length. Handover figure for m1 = 1.3 Angstrom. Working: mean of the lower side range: 5.02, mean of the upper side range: 4.63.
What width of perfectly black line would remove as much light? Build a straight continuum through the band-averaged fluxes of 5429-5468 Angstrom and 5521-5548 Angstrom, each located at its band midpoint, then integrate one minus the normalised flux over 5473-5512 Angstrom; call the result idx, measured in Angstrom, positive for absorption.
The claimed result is 2.2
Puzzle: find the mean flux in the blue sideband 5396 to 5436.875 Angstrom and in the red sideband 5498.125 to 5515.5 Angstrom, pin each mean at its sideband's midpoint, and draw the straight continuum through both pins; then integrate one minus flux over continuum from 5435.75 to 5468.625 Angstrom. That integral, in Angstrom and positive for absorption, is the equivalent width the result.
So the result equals -1.47 Angstrom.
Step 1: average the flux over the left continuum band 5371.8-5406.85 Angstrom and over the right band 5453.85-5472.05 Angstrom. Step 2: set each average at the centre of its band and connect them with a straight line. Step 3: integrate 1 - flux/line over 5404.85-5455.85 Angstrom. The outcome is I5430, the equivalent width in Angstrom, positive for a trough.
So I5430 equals 2.8 Angstrom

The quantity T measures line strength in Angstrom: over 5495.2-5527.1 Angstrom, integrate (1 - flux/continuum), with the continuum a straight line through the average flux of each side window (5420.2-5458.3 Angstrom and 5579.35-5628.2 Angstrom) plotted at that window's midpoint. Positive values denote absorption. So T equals -0.4 Angstrom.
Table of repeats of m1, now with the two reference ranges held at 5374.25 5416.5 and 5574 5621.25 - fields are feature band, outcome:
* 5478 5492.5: 0.8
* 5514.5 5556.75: -1.3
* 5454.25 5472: 0.7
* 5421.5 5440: 1.4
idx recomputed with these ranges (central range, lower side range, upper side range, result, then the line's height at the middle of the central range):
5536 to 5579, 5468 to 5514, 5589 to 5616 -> -0.75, 4.44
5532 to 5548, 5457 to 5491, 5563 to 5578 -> -1.22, 4.37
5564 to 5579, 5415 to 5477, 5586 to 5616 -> 0.65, 4.51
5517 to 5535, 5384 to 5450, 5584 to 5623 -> -1.06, 4.59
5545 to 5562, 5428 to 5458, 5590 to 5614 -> -0.22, 4.47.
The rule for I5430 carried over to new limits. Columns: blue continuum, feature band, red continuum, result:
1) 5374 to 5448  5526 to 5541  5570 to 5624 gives -0.31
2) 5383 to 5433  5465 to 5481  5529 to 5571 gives 0.64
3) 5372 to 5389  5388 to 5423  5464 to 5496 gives 2.07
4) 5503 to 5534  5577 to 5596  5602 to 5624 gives -0.07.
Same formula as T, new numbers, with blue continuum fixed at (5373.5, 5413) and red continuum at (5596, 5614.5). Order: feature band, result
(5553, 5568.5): -0.33 Angstrom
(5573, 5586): 0.40 Angstrom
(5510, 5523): -0.80 Angstrom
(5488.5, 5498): -0.01 Angstrom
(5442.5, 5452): 0.21 Angstrom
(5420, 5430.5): 0.89 Angstrom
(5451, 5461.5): 0.58 Angstrom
